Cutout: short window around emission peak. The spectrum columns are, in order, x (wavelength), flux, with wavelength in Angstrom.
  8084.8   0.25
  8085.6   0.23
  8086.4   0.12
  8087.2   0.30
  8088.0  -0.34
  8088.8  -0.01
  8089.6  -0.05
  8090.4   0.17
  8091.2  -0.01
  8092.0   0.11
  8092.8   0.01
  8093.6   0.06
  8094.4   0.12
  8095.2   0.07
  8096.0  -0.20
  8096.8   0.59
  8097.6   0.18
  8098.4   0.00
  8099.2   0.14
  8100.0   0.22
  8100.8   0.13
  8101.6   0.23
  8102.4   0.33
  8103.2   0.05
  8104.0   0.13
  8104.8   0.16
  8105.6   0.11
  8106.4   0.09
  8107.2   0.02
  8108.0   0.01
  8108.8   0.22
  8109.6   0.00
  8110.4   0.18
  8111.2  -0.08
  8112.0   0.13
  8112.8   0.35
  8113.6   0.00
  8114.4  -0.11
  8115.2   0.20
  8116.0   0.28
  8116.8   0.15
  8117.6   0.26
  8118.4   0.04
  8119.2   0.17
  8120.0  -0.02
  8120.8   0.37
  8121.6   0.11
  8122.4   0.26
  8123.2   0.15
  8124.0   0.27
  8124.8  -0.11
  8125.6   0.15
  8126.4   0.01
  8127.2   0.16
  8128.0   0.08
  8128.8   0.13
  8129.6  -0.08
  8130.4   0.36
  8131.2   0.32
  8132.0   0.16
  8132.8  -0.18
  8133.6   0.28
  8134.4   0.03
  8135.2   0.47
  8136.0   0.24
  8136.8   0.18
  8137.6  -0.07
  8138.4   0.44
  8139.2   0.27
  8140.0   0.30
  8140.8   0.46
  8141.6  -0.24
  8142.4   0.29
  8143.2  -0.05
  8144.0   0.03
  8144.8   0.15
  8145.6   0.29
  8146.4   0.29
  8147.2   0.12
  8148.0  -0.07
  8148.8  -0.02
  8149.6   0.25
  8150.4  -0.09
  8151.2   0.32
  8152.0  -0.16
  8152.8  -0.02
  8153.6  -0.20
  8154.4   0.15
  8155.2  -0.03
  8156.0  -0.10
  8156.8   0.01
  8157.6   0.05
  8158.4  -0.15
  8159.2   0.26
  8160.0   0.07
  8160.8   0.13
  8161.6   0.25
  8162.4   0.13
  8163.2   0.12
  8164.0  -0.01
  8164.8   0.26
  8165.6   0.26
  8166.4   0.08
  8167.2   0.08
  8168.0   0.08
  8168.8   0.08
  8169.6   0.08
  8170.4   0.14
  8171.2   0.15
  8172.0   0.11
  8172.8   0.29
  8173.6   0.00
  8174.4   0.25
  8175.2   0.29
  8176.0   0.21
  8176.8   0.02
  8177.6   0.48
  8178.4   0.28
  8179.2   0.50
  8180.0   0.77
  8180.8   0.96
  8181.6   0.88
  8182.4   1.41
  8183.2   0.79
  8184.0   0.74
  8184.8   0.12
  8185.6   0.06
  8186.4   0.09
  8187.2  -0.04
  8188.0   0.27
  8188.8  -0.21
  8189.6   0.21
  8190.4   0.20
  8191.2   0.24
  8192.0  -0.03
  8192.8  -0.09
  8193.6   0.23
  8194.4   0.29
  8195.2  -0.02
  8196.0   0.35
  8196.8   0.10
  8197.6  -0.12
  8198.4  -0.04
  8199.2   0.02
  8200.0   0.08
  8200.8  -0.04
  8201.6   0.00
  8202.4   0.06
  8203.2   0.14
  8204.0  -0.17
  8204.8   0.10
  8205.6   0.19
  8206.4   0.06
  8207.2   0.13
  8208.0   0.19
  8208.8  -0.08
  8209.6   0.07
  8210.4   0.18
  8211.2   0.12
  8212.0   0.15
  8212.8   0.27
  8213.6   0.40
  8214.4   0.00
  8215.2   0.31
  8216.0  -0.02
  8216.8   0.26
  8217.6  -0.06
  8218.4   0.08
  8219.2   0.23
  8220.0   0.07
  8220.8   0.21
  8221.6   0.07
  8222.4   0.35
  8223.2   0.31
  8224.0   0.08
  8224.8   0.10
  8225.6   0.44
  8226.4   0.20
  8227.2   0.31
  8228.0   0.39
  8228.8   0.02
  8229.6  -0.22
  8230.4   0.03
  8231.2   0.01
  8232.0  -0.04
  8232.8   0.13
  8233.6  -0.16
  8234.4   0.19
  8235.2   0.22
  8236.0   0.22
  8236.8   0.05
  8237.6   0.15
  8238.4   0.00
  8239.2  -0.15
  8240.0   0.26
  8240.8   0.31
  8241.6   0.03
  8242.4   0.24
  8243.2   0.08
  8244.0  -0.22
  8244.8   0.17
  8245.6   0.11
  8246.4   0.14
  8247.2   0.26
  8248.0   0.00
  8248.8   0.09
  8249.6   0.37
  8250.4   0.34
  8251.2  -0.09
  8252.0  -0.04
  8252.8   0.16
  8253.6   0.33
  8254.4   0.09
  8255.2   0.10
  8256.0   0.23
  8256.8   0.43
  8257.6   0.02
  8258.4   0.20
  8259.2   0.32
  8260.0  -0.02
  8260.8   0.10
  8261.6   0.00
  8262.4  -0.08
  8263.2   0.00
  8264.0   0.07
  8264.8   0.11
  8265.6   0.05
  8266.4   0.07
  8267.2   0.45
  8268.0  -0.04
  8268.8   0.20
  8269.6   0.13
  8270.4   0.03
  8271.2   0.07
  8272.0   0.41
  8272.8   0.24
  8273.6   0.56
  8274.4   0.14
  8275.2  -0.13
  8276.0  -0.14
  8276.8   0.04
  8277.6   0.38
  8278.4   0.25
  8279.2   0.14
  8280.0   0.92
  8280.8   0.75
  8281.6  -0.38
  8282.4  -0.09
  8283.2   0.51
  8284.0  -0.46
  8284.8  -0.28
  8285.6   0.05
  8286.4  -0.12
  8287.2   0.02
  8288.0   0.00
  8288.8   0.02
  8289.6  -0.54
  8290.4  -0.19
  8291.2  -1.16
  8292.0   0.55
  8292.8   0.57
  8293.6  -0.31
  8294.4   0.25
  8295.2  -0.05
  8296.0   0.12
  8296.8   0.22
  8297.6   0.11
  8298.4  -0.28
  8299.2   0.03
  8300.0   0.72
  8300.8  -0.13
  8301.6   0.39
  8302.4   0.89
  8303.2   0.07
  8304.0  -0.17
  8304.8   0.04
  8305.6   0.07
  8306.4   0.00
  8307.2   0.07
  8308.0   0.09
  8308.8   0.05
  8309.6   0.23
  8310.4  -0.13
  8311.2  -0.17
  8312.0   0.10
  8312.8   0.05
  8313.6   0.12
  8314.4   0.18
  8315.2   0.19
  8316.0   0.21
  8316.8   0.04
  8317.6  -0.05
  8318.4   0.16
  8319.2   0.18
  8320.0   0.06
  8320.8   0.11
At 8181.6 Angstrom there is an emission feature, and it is H-gamma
